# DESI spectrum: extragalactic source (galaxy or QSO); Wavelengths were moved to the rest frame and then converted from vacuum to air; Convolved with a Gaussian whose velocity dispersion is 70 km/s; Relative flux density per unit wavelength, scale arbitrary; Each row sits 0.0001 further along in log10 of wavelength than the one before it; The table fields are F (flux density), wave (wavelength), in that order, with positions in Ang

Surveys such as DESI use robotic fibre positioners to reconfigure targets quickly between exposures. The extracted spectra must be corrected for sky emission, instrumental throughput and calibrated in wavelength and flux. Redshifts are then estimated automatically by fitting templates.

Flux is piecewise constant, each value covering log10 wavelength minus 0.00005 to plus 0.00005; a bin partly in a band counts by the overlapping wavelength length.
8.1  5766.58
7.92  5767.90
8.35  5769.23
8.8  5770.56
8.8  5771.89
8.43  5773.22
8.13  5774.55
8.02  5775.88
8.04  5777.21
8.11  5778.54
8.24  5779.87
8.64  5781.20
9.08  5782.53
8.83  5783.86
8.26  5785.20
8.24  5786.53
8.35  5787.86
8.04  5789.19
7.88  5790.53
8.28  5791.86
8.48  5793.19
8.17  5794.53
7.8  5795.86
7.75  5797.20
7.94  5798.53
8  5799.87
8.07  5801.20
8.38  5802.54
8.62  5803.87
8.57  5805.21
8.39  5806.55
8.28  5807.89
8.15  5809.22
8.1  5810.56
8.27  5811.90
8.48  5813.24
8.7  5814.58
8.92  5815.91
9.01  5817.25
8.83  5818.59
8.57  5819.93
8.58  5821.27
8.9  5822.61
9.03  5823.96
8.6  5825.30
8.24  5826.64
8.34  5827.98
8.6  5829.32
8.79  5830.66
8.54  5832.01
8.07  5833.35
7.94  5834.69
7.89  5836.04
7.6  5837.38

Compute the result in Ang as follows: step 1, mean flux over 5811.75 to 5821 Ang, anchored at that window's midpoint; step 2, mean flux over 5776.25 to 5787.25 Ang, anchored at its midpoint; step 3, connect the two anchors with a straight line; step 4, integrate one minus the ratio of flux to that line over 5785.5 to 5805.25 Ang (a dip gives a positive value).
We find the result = 0.9 Ang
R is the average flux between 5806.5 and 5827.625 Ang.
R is 8.57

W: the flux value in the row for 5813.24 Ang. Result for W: 8.48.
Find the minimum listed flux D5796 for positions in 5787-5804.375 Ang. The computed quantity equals 7.75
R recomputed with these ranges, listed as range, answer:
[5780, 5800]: 8.25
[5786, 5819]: 8.31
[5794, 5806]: 8.15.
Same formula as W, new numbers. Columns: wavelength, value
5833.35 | 8.07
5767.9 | 7.92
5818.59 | 8.83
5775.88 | 8.02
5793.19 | 8.48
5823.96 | 9.03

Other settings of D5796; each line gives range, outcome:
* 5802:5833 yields 8.1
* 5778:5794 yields 7.88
